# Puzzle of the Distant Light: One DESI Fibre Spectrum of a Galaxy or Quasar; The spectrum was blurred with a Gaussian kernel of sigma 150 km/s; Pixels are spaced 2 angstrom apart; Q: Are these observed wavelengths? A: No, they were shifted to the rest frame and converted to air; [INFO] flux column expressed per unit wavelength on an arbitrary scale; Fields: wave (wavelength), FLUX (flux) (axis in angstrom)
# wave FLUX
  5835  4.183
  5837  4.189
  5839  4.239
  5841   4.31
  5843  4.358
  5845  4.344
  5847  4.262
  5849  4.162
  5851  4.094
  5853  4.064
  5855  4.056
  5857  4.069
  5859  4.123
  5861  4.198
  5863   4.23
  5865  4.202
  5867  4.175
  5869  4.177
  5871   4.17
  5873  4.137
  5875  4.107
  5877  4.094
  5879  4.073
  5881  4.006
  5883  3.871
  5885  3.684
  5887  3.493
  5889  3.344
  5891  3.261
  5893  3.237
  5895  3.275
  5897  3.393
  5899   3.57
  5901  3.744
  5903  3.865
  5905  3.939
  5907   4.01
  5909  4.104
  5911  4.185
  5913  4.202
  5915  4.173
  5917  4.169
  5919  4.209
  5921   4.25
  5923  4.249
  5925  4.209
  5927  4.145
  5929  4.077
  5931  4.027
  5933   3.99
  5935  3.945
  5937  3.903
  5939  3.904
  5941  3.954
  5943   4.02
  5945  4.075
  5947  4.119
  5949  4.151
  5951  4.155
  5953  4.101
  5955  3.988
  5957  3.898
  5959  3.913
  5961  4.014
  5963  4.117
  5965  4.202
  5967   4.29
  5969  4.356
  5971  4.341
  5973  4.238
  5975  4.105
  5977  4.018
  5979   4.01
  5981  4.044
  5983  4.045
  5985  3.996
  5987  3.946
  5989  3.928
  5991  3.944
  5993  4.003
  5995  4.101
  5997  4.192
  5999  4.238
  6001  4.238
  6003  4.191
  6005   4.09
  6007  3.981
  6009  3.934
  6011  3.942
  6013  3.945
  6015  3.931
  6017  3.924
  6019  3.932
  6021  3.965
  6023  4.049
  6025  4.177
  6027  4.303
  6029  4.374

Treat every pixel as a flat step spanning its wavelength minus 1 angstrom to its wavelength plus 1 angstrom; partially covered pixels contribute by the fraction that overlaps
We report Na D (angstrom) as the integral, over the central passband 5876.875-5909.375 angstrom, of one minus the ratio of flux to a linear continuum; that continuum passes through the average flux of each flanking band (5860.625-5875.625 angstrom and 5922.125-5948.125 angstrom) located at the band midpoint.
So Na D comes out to 3.5 angstrom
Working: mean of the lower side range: 4.18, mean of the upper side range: 4.05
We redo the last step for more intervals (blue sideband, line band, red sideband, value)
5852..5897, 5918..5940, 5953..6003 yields -0.4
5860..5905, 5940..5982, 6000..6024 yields -1.7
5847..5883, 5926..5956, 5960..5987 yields 0.7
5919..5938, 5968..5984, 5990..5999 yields -0.2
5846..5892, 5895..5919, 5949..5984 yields 0.7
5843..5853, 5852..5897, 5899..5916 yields 2.4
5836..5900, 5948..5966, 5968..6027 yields -0.1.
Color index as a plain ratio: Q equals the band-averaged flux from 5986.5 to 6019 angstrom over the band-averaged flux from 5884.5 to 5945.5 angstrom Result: 1.04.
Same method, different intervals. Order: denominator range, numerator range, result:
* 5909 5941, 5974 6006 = 0.99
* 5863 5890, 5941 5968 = 1.03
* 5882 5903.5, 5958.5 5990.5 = 1.17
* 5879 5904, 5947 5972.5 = 1.15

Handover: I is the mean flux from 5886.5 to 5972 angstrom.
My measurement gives 3.97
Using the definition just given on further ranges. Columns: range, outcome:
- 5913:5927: 4.2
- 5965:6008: 4.11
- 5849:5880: 4.13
